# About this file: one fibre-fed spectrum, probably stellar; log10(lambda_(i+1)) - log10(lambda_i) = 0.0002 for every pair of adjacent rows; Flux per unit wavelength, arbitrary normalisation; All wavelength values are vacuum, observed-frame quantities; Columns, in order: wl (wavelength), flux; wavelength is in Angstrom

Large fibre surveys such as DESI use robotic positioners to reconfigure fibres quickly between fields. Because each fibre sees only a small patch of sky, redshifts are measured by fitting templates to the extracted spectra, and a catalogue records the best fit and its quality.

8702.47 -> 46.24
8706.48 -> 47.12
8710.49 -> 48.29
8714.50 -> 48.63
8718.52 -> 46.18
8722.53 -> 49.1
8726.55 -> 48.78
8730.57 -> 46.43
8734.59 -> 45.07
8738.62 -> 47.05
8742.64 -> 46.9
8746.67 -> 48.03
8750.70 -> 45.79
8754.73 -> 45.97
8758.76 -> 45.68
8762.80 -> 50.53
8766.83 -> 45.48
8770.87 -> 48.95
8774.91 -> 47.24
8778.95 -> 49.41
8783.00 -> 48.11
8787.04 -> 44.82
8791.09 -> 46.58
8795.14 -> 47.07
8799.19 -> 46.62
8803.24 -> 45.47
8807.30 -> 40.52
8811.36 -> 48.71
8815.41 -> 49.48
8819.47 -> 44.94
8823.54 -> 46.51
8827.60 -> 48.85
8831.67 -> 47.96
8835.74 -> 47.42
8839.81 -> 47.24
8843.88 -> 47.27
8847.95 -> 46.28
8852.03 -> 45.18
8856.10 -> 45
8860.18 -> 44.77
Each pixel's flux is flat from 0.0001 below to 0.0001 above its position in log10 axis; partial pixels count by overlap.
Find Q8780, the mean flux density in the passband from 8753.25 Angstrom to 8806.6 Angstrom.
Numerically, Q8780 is 46.9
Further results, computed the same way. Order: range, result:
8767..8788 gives 47.7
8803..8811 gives 43.6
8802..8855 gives 46.6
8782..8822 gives 46.2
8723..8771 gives 47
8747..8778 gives 47.2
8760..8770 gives 47.9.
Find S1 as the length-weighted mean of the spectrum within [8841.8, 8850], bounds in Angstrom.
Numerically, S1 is 46.8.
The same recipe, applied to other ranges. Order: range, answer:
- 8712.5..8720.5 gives 47.4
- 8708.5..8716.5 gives 48.5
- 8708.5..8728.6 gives 48.2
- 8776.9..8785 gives 48.7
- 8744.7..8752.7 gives 46.9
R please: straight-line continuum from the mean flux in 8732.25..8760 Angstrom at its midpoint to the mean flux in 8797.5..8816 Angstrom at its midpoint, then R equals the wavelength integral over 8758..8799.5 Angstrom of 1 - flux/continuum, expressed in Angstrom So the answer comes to -1.1 Angstrom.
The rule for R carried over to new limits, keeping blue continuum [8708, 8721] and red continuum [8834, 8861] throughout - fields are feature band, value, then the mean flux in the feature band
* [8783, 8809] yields 0.7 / 45.5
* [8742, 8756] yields 0.2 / 46.7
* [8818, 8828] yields 0.0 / 46.5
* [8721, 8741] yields 0.1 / 47.2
